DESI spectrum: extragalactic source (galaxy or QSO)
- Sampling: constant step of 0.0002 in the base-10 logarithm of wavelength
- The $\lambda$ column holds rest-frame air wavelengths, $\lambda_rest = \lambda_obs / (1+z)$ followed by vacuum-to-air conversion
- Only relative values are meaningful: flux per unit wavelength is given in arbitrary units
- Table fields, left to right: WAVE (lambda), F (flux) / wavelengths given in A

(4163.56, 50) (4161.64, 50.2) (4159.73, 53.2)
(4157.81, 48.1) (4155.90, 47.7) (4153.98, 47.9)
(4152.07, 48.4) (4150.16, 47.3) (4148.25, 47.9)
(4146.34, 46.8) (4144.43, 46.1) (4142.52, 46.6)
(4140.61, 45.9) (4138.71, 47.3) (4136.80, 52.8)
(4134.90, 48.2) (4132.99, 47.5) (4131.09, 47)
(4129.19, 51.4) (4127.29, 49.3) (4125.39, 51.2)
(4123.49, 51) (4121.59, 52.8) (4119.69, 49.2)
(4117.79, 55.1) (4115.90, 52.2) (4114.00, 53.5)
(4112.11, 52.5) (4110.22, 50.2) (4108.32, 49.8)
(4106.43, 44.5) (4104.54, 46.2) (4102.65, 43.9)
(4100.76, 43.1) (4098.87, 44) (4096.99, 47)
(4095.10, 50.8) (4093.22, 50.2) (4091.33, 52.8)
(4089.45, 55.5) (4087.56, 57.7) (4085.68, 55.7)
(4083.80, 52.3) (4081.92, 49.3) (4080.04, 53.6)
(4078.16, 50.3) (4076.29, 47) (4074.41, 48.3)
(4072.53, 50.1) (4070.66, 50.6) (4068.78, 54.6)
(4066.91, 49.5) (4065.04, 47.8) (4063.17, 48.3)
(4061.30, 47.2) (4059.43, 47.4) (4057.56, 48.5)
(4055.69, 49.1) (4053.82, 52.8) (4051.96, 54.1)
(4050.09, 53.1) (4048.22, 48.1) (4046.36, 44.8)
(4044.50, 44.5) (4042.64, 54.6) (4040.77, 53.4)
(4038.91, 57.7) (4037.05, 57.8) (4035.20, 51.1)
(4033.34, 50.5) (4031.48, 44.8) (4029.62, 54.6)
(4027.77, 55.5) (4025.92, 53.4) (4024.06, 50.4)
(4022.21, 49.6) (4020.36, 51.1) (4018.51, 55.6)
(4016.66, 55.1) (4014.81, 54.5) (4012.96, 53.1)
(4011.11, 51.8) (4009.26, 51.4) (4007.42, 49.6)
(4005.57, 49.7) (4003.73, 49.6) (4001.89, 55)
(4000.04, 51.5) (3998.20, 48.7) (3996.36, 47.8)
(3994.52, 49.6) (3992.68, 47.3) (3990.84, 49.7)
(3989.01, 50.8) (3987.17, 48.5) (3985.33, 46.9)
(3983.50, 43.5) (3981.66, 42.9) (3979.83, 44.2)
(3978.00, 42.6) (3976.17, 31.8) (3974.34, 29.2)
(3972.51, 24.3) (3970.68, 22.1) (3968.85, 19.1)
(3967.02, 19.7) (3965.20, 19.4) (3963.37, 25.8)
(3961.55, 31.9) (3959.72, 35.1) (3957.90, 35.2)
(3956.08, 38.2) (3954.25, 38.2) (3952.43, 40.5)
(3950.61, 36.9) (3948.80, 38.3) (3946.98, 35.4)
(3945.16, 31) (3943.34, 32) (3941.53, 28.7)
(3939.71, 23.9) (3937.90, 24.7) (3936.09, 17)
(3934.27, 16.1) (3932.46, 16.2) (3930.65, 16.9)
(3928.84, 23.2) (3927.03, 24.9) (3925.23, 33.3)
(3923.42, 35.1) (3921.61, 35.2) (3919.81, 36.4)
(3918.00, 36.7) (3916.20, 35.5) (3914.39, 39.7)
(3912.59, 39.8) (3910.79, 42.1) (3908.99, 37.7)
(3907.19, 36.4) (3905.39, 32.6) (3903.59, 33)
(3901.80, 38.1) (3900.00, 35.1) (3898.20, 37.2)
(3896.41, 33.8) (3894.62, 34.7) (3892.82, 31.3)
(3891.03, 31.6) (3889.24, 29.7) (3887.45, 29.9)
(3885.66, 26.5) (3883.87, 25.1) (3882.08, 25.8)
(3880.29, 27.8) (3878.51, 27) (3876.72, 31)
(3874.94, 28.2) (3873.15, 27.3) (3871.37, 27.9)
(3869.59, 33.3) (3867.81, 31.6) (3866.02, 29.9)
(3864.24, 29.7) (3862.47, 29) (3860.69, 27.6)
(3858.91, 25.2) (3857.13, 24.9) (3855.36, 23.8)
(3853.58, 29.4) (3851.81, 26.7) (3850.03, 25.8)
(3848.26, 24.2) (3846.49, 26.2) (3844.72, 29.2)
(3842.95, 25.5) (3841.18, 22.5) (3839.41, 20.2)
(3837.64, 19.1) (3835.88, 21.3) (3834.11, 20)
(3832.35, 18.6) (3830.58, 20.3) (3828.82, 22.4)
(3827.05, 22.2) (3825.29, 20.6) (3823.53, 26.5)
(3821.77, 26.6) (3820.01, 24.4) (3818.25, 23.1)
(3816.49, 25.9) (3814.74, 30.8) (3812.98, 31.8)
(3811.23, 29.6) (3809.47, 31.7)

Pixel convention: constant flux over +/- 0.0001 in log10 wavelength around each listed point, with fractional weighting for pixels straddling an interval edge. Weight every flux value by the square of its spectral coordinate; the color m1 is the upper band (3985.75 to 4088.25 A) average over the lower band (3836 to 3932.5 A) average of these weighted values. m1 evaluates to 1.8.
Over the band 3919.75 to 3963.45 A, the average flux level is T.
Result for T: 30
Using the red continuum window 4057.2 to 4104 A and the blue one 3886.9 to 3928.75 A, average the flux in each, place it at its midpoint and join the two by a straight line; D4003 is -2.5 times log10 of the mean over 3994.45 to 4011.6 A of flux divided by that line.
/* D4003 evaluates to -0.17 mag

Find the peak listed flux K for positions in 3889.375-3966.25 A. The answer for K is 42.1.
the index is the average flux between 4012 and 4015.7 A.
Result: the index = 53.7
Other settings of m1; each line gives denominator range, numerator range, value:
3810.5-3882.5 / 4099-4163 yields 2.17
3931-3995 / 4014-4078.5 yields 1.59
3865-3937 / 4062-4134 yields 1.80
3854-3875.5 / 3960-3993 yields 1.33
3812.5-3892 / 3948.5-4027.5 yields 1.76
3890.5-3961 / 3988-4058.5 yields 1.66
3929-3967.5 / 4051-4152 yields 1.87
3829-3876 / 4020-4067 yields 2.18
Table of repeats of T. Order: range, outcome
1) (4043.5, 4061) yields 49.1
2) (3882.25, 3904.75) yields 32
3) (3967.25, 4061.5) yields 47.7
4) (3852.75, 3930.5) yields 31.4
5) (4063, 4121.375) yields 50.2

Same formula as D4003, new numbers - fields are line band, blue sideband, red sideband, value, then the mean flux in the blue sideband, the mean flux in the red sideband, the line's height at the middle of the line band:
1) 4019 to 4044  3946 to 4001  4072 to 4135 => -0.210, 37.9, 50.1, 43.3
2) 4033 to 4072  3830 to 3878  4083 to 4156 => -0.168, 25.9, 49.5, 43.5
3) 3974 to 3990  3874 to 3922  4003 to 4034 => 0.085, 33.2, 51.8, 46.2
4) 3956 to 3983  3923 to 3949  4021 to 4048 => 0.132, 26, 51.5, 34.7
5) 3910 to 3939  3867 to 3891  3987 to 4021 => 0.229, 28.7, 51.1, 36.8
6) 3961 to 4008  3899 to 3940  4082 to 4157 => -0.079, 31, 49.5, 37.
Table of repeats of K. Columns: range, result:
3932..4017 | 55.1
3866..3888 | 33.3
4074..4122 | 57.7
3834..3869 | 31.6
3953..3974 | 38.2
